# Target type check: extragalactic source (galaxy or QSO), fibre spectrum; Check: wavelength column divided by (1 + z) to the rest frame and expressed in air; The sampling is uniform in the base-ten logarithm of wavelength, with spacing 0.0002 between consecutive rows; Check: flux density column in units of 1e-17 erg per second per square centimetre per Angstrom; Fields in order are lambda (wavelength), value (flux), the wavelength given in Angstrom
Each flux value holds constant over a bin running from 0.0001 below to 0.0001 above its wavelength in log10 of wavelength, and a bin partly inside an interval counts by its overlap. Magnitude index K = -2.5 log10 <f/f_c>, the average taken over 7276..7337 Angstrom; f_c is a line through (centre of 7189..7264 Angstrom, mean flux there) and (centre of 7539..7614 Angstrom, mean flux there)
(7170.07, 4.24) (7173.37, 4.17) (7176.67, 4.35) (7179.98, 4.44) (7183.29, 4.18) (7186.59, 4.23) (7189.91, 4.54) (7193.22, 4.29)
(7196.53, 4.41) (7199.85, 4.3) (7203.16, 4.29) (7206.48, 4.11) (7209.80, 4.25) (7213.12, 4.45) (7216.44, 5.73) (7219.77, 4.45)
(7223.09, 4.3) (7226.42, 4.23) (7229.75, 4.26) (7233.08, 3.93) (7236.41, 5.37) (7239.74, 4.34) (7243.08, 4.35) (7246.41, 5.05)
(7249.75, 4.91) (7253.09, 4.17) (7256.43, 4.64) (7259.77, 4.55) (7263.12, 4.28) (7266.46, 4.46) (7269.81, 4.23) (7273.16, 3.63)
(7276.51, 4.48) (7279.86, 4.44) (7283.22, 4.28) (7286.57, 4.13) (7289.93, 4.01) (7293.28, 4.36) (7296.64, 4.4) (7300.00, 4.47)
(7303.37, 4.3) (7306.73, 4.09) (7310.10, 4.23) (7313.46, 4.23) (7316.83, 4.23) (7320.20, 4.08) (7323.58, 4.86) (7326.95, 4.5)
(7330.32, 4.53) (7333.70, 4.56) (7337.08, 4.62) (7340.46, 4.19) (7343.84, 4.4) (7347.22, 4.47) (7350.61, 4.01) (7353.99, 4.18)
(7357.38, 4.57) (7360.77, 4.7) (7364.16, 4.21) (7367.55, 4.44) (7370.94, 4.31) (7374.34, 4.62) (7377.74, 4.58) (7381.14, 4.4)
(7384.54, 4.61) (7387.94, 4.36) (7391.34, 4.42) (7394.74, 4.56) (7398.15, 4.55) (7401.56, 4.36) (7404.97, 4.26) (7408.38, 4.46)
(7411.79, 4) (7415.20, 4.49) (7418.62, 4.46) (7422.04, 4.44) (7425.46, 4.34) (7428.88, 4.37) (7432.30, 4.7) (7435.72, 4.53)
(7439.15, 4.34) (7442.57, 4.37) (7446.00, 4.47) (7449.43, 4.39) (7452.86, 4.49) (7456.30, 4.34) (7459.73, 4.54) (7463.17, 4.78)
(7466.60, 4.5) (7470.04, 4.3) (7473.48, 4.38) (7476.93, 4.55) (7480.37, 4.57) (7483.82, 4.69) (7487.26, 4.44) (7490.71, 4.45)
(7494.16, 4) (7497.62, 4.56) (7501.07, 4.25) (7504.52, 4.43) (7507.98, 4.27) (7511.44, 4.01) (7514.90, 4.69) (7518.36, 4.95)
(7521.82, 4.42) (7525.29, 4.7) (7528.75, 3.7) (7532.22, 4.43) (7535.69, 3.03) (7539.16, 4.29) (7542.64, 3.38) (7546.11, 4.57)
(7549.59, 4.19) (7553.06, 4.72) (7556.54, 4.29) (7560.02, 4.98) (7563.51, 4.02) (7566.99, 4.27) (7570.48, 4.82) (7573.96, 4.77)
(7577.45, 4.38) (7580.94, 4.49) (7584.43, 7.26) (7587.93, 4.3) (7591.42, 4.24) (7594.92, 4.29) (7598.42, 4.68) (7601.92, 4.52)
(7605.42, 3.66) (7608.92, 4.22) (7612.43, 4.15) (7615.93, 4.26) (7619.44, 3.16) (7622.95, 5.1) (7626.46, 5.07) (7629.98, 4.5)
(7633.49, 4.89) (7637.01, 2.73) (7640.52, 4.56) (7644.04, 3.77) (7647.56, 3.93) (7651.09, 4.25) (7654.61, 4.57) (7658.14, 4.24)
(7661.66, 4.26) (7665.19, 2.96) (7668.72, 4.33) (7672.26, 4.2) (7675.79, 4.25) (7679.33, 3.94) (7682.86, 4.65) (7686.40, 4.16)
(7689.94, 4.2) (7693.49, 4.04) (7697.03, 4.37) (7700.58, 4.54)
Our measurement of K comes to 0.03 mag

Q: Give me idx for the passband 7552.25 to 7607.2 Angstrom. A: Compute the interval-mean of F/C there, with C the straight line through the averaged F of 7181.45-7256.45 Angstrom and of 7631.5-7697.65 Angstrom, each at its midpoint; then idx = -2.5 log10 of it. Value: -0.103 mag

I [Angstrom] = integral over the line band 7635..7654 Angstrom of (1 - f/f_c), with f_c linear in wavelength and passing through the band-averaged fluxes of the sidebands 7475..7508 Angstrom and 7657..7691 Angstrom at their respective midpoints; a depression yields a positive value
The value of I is 1.2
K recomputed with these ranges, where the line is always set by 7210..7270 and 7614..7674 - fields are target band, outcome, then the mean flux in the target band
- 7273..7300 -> 0.057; 4.27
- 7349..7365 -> 0.022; 4.34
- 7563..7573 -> -0.053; 4.45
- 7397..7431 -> 0.001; 4.37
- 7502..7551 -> 0.014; 4.22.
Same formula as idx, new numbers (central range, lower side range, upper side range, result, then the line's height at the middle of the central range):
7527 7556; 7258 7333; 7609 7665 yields 0.046 mag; 4.23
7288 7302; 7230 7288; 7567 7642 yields 0.030 mag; 4.43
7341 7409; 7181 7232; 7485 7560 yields -0.019 mag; 4.34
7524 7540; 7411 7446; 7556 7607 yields 0.140 mag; 4.55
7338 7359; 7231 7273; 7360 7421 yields 0.033 mag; 4.45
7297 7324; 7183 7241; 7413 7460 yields 0.037 mag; 4.44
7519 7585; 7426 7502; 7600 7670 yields -0.030 mag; 4.3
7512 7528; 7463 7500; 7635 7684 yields -0.052 mag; 4.37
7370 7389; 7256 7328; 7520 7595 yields -0.034 mag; 4.35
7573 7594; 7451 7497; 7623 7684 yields -0.137 mag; 4.31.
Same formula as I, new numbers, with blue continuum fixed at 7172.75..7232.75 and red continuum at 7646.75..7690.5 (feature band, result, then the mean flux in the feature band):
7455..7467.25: -0.85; 4.55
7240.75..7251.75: -0.92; 4.73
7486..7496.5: -0.16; 4.3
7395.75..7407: -0.31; 4.4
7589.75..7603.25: -0.78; 4.43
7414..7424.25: -0.43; 4.45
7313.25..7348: -0.91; 4.43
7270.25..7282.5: 0.42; 4.19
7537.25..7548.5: 0.38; 4.07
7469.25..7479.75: -0.47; 4.44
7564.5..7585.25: -3.28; 4.86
